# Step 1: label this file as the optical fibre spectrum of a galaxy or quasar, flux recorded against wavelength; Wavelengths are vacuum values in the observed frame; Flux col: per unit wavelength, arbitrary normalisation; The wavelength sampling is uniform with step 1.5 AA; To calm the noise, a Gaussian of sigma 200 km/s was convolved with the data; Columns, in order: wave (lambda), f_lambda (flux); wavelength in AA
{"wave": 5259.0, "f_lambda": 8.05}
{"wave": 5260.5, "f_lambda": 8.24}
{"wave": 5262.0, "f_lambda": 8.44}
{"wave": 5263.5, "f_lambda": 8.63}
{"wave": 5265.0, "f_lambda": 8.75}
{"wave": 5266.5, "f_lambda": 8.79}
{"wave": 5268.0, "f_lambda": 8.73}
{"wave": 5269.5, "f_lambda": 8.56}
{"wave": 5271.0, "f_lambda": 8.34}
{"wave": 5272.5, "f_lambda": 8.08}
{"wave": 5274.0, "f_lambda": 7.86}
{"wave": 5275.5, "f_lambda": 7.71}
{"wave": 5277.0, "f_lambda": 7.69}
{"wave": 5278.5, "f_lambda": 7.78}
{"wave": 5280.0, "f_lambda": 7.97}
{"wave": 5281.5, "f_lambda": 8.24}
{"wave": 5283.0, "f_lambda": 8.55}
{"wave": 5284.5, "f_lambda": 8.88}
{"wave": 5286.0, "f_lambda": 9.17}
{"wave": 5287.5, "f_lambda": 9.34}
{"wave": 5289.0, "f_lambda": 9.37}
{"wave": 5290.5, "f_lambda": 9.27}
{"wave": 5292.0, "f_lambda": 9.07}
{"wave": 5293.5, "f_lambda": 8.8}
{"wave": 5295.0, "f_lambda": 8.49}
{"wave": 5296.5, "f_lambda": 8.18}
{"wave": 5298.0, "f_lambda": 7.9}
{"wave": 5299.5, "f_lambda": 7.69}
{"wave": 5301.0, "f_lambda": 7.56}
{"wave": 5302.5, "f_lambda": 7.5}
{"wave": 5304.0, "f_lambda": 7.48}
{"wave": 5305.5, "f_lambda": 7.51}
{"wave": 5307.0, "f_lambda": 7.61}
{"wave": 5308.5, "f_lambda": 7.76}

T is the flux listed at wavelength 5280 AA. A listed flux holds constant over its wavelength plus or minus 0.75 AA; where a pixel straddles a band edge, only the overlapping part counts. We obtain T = 7.97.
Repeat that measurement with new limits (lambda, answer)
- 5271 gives 8.34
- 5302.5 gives 7.5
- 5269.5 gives 8.56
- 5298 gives 7.9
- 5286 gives 9.17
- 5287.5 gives 9.34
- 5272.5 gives 8.08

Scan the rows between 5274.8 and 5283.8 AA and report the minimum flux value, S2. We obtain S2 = 7.69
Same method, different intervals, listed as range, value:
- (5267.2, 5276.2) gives 7.71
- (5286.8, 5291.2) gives 9.27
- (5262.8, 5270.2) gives 8.56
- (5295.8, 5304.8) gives 7.48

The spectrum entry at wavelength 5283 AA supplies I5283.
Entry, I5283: 8.55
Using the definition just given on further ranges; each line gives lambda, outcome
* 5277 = 7.69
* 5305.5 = 7.51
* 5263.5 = 8.63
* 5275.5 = 7.71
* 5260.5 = 8.24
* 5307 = 7.61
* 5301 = 7.56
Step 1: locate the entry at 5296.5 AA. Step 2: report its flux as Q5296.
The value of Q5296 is 8.18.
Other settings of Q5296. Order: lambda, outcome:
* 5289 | 9.37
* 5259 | 8.05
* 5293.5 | 8.8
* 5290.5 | 9.27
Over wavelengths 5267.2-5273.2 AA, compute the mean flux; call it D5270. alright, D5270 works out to 8.43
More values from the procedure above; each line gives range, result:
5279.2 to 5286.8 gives 8.56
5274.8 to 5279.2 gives 7.73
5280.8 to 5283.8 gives 8.41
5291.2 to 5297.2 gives 8.64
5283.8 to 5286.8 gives 9.03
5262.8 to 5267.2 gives 8.72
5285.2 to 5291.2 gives 9.28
